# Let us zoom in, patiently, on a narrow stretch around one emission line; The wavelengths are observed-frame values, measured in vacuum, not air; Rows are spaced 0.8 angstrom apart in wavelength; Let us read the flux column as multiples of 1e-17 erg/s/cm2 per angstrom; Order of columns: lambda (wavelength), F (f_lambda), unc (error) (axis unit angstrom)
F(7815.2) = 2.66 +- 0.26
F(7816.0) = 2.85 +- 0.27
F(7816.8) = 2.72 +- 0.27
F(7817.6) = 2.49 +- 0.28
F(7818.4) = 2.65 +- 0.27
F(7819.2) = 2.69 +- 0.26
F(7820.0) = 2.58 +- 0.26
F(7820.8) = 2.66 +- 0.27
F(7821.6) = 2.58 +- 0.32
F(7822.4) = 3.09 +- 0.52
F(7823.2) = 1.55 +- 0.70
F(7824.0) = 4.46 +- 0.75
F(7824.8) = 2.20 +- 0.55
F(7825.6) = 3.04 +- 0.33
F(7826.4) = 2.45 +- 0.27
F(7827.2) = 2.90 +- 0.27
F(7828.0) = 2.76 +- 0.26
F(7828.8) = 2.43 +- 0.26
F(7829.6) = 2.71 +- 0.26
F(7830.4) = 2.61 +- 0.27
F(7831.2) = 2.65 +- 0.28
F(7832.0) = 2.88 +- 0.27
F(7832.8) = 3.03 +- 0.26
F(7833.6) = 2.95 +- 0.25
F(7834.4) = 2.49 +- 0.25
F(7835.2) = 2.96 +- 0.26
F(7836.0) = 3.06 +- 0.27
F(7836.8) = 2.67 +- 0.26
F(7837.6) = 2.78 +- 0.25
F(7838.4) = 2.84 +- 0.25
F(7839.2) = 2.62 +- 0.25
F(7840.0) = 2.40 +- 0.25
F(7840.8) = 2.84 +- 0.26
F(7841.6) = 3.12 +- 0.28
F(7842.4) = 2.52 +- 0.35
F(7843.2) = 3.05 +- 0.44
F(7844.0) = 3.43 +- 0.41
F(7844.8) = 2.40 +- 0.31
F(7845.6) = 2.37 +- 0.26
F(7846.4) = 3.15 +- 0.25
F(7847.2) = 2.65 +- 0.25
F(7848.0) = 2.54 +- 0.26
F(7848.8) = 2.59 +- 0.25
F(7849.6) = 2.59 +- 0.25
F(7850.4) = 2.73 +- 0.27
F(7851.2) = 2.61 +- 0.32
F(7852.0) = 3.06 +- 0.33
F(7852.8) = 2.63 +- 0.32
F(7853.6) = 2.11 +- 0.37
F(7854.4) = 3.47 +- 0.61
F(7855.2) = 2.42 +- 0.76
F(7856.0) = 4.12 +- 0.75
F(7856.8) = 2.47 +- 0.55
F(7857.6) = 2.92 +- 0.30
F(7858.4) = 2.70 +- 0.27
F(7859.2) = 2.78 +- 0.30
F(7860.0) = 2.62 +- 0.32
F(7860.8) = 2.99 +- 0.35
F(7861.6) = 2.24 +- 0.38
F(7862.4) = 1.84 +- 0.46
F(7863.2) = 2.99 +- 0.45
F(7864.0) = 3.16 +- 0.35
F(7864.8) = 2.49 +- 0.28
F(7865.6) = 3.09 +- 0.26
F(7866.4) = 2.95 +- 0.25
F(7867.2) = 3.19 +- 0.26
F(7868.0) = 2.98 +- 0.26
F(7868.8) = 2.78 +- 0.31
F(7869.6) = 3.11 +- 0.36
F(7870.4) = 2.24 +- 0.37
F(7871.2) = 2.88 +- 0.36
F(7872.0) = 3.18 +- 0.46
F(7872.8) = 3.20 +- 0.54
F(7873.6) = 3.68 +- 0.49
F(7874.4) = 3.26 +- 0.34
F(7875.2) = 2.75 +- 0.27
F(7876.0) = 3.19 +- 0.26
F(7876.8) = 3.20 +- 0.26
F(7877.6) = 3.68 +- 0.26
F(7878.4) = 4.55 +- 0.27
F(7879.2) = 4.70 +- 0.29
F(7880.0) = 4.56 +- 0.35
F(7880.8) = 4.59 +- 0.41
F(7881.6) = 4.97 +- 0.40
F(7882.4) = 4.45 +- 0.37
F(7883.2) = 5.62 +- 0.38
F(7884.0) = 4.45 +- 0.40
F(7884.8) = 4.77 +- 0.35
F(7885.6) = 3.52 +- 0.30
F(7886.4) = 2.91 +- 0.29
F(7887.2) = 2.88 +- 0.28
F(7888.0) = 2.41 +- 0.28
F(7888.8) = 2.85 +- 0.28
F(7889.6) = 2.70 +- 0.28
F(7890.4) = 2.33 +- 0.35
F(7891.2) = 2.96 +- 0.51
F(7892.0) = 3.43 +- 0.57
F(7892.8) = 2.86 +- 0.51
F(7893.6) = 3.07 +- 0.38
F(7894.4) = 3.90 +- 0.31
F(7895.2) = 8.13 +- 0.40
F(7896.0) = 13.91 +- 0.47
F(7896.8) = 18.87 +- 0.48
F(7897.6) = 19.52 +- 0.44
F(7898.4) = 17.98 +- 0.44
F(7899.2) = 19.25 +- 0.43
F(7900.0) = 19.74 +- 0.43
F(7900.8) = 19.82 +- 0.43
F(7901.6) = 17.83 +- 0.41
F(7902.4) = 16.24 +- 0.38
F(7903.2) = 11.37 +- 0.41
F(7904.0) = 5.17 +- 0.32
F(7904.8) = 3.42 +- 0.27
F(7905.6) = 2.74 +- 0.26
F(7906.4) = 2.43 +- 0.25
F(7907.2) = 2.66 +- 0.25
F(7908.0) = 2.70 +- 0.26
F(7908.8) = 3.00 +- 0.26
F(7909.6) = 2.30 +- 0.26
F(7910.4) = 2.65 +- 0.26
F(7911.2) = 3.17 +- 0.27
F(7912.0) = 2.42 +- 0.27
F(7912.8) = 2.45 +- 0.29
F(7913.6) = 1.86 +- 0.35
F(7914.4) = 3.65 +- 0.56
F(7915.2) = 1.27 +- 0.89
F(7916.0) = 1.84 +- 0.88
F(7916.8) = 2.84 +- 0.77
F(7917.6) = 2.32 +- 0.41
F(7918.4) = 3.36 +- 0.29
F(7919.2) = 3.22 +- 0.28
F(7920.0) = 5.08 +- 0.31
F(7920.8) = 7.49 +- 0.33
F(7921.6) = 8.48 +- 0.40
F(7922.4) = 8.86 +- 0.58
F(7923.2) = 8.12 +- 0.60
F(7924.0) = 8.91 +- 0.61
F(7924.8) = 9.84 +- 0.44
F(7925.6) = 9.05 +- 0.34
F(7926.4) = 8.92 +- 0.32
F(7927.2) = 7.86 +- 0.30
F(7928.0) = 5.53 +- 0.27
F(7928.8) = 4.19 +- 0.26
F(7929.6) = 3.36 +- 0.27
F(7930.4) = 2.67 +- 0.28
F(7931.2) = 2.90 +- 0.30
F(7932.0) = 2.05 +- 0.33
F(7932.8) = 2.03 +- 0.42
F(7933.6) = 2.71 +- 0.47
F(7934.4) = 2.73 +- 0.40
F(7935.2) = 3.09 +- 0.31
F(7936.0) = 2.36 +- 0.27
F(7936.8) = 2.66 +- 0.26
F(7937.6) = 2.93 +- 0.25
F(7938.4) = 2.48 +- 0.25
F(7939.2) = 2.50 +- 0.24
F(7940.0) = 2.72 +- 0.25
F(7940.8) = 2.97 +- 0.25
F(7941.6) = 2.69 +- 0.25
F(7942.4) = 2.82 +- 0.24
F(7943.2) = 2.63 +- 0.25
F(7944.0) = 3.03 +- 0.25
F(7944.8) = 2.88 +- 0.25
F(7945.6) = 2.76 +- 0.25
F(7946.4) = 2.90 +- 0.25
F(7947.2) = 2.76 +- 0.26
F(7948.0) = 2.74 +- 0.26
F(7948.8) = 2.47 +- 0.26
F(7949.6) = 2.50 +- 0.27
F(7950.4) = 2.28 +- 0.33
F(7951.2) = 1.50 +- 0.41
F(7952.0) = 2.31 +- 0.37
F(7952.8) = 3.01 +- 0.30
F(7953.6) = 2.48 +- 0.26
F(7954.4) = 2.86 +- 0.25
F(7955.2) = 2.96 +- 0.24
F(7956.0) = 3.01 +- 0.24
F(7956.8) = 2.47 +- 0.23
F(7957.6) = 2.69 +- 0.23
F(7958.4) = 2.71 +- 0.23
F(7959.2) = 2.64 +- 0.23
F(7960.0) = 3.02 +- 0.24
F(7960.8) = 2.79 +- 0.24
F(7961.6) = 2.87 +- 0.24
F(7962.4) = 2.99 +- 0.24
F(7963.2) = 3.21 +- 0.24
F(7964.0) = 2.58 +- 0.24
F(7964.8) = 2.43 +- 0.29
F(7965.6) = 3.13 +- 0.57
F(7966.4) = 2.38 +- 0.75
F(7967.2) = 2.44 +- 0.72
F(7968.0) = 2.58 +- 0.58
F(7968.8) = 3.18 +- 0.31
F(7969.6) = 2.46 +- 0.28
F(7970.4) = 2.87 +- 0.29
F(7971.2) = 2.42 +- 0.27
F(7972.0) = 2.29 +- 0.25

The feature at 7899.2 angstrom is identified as H-alpha 6563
